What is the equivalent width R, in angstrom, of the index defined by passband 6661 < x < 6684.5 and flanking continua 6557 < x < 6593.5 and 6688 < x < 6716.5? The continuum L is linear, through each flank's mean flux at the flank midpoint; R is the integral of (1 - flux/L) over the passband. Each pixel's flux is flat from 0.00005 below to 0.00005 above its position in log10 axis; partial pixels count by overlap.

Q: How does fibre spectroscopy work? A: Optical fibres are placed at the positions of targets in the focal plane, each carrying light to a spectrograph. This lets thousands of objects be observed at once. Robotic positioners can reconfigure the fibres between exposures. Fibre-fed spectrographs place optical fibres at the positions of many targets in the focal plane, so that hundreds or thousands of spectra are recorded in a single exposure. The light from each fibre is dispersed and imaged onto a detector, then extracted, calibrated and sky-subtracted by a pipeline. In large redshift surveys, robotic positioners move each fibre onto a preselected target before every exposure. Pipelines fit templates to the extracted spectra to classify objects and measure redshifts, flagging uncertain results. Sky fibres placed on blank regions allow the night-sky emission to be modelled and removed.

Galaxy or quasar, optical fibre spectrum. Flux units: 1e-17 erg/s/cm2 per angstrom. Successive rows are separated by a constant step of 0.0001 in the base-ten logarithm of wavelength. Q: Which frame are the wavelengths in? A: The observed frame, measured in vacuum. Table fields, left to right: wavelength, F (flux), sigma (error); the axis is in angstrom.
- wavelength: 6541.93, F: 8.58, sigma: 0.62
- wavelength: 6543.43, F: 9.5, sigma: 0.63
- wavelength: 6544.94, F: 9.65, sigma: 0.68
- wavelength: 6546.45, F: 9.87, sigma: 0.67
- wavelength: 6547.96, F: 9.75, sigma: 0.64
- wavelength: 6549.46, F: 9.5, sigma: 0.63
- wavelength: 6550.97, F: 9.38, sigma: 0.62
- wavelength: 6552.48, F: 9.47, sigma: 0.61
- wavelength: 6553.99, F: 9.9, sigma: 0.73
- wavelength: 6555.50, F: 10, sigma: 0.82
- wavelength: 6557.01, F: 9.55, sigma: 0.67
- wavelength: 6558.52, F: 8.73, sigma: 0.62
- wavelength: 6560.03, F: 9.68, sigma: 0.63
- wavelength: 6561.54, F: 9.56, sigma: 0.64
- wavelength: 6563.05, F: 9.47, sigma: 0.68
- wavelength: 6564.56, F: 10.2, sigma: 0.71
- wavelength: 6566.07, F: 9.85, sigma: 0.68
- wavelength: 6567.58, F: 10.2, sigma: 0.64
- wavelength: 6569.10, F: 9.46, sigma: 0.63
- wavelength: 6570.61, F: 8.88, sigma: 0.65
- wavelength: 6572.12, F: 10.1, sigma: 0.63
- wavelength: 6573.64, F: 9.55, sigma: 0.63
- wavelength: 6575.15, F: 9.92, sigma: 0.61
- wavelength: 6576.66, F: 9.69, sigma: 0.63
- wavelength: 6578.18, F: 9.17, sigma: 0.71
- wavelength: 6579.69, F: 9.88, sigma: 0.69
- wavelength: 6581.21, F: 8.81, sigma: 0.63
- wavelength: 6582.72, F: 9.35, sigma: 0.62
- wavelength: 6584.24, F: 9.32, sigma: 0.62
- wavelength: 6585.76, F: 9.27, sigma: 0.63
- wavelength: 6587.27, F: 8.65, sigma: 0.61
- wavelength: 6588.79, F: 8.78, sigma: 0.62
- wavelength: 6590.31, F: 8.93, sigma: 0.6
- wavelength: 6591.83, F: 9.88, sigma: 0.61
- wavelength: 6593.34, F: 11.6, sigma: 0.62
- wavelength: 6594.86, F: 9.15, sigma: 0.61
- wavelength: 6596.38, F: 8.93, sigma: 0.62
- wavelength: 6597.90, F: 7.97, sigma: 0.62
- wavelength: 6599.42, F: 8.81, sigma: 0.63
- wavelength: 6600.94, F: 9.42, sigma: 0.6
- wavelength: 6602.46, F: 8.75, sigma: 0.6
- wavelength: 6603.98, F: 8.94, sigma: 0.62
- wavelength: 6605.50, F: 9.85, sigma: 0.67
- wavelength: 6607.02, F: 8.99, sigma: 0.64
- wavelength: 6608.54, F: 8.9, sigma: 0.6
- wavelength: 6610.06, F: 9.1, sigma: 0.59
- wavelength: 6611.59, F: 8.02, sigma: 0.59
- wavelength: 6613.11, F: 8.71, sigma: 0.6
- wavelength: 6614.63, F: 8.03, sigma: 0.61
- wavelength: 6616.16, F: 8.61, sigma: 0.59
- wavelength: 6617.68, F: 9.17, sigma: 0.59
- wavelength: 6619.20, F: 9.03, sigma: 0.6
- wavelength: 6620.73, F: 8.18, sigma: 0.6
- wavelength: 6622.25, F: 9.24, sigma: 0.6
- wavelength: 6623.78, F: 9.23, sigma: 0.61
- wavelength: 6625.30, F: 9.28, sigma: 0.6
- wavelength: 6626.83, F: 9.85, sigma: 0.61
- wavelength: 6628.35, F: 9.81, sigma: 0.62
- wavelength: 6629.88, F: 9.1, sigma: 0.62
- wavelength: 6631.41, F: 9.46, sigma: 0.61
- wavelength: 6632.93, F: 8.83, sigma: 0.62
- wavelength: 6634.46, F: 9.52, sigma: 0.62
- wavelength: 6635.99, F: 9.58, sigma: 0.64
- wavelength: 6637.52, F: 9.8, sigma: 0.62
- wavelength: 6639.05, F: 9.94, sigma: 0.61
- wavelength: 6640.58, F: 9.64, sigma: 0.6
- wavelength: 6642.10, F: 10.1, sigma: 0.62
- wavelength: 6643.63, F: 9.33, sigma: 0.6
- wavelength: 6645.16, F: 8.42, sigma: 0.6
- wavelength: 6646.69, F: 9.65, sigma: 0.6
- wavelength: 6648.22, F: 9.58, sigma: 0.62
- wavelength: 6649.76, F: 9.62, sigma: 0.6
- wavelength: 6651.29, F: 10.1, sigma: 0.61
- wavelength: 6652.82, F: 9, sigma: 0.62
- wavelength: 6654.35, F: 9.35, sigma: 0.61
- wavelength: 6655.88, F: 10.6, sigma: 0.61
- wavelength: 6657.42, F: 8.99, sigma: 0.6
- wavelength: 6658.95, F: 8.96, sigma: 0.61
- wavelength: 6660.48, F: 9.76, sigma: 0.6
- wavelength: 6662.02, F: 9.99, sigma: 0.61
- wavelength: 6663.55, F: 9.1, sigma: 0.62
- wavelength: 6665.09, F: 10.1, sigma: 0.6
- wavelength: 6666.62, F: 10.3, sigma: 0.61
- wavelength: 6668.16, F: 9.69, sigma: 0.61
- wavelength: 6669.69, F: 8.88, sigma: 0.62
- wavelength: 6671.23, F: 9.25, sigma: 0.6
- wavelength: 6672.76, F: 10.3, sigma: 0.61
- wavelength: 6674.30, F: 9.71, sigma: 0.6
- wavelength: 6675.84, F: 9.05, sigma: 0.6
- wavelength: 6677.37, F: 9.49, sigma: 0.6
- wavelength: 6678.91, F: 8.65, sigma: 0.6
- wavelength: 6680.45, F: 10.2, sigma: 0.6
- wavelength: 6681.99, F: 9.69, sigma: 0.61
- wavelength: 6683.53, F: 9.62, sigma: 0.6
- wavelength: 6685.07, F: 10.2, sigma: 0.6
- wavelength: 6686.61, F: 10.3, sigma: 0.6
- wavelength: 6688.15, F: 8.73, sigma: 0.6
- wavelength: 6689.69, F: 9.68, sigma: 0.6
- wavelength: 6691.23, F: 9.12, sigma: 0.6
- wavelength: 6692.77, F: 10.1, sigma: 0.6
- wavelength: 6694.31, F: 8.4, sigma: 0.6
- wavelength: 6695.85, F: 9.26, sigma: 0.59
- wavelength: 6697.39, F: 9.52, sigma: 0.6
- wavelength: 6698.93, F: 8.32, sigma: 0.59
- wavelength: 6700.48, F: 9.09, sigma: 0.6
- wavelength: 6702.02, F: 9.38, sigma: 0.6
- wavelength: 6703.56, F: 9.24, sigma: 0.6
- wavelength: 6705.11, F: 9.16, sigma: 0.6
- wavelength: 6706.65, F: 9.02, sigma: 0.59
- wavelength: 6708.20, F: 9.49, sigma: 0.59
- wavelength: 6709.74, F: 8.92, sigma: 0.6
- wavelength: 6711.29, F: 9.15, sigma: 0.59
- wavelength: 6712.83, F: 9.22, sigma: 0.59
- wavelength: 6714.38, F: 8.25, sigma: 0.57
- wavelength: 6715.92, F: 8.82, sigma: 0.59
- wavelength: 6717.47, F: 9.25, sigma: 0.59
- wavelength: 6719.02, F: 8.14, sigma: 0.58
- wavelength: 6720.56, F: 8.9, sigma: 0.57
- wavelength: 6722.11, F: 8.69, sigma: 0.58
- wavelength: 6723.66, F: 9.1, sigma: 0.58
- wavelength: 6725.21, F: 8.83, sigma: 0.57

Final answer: -1.0 angstrom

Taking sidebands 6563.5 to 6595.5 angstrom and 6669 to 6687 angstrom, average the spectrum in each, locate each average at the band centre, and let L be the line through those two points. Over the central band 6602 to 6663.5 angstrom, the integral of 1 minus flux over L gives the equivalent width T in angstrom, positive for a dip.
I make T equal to 1.9 angstrom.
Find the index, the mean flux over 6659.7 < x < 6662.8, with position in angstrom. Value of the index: 9.87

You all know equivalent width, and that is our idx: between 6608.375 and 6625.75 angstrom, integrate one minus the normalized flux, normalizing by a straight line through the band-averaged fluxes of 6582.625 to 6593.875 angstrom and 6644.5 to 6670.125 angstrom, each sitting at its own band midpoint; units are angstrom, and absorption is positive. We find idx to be 1.29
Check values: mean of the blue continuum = 9.44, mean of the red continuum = 9.55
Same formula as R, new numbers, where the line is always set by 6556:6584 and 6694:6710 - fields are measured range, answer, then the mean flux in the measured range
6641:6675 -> -1.21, 9.58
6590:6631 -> 1.40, 9.1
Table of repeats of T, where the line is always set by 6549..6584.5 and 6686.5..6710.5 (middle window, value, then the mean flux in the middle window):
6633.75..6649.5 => -0.3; 9.55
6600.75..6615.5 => 0.9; 8.85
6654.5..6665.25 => -0.3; 9.6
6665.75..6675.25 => -0.4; 9.68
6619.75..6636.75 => 0.2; 9.28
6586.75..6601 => 0.4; 9.21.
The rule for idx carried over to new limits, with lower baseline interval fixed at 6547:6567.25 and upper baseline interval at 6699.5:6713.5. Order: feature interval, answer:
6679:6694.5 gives -0.63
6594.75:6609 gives 0.80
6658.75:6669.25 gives -0.46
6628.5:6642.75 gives -0.25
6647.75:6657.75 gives -0.32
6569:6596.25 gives 0.29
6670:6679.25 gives -0.15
